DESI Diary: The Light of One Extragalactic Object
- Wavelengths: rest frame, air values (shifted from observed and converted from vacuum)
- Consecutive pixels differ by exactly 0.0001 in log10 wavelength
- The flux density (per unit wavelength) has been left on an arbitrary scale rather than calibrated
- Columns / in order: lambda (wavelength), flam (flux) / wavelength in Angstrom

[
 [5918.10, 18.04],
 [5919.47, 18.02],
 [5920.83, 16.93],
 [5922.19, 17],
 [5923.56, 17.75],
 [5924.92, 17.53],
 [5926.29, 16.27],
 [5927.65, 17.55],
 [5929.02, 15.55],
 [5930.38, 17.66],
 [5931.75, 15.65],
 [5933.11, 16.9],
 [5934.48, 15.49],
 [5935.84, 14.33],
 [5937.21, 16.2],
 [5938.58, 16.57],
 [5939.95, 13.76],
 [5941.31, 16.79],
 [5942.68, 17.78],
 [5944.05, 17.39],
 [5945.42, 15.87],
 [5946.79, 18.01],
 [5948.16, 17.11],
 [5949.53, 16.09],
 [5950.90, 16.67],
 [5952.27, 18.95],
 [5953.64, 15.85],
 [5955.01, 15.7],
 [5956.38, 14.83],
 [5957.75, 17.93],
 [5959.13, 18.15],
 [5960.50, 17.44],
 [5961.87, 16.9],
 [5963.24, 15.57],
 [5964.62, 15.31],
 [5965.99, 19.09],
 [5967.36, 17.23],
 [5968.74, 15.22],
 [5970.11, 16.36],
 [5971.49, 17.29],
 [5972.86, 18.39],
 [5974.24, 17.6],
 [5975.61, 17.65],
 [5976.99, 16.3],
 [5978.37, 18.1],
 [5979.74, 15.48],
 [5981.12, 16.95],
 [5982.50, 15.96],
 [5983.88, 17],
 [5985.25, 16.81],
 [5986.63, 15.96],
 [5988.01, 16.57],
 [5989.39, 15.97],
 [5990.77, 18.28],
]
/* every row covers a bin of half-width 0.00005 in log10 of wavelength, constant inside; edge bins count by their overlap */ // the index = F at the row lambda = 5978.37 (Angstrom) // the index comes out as 18.1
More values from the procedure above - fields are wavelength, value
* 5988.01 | 16.57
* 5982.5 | 15.96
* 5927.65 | 17.55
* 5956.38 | 14.83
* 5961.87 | 16.9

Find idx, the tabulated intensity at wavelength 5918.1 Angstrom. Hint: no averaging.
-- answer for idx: 18.04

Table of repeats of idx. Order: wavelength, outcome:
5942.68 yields 17.78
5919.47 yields 18.02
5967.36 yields 17.23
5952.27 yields 18.95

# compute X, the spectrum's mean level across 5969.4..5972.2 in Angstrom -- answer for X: 16.9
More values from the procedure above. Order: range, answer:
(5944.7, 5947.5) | 16.9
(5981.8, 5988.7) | 16.5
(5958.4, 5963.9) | 17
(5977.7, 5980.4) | 16.8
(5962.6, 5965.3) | 15.4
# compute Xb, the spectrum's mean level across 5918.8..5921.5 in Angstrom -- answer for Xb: 17.5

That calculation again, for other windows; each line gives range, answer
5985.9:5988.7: 16.3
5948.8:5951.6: 16.4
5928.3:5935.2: 16.3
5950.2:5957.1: 16.4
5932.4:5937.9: 15.7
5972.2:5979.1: 17.6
